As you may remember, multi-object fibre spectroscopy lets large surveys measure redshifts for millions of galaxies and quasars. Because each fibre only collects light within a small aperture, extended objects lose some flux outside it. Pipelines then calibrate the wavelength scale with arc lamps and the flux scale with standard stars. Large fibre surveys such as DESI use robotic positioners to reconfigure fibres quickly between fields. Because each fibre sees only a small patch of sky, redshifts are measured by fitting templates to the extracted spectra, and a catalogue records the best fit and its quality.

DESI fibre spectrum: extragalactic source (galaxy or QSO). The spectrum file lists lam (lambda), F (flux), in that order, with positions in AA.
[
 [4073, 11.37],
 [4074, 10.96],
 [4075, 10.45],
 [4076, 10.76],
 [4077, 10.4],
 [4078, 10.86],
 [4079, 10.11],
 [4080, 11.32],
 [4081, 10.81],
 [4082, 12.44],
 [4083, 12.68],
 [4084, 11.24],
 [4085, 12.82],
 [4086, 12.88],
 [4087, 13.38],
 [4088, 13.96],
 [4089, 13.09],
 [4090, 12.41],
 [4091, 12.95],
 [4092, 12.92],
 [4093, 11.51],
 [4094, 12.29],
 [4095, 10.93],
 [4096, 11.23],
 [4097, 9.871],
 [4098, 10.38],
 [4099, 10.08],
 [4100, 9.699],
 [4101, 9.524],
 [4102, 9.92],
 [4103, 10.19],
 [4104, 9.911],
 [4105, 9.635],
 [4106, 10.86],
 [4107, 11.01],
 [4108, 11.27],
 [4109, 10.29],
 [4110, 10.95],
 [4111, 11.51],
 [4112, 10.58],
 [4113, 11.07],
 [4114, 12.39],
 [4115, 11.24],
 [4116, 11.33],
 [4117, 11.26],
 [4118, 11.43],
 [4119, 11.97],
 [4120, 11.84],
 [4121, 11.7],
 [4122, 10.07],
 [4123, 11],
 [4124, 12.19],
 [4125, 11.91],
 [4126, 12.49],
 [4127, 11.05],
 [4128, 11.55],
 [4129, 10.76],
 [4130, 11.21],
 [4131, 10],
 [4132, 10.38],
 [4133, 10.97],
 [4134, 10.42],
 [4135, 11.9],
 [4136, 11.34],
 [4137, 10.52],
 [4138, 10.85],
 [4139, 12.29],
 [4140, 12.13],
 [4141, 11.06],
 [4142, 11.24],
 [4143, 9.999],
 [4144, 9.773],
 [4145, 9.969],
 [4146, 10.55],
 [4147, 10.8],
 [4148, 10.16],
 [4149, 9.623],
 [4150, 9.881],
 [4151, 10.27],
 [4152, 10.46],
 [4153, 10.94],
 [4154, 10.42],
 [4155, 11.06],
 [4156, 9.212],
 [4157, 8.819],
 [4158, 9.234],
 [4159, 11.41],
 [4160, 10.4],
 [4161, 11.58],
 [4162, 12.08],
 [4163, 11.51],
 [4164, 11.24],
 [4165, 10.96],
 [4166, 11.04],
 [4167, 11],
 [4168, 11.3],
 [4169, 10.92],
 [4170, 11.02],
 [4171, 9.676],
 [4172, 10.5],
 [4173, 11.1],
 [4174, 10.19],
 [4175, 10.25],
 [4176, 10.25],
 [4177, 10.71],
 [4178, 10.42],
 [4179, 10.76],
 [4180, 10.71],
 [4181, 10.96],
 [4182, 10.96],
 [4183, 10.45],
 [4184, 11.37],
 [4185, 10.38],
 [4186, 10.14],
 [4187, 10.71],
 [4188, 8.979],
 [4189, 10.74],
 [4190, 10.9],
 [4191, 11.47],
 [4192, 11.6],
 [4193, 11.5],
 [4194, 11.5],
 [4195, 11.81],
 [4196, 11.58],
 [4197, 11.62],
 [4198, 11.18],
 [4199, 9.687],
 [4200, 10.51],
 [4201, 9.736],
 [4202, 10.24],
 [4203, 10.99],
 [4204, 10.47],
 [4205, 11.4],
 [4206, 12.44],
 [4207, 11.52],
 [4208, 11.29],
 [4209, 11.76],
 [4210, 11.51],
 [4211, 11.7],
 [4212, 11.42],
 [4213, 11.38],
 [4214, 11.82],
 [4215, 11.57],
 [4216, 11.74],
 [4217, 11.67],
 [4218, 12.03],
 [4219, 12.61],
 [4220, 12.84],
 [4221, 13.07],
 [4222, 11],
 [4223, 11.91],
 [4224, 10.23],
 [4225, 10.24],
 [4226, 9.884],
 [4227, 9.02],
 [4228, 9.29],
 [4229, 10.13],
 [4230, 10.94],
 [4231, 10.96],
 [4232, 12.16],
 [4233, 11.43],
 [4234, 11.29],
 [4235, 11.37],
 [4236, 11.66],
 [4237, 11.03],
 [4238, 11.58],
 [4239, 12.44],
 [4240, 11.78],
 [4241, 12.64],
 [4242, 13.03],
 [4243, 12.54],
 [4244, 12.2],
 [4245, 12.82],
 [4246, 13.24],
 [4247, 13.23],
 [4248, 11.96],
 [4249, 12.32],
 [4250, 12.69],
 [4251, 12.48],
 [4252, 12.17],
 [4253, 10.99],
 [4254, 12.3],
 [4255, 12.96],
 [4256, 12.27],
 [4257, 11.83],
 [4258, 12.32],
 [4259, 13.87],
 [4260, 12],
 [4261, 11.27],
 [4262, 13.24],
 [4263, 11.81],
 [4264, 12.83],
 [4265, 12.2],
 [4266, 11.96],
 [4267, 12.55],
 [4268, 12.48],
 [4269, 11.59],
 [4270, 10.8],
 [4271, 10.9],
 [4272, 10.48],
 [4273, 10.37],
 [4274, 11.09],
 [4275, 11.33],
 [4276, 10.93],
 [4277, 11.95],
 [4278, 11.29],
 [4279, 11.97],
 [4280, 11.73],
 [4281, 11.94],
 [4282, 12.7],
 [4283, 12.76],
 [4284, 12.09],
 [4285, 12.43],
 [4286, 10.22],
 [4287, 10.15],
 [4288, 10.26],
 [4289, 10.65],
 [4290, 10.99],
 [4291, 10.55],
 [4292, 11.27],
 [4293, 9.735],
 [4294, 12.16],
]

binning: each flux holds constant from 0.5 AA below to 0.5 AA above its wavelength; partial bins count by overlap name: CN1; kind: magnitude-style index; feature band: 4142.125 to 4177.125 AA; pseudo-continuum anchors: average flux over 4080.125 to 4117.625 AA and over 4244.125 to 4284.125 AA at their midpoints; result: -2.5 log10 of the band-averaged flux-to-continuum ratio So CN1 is 0.11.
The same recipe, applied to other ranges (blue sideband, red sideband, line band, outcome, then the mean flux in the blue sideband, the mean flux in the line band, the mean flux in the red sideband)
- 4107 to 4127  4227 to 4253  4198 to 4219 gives 0.04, 11.4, 11.3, 11.8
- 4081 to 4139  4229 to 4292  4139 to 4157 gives 0.10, 11.3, 10.5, 11.8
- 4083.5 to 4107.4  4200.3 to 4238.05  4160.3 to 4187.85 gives 0.05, 11.4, 10.8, 11.2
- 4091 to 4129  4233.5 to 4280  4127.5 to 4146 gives 0.03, 11.1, 10.9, 12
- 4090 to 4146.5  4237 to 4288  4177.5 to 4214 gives 0.05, 11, 11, 12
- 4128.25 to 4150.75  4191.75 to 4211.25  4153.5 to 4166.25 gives 0.02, 10.7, 10.7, 11.2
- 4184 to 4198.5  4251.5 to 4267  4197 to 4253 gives 0.01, 11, 11.5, 12.3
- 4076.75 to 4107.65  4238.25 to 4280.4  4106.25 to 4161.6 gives 0.06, 11.3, 10.9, 12.1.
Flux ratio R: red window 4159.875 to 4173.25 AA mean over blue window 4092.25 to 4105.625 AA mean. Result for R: 1.1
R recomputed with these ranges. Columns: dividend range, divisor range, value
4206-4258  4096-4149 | 1.08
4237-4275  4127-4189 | 1.14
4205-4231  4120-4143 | 1.01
